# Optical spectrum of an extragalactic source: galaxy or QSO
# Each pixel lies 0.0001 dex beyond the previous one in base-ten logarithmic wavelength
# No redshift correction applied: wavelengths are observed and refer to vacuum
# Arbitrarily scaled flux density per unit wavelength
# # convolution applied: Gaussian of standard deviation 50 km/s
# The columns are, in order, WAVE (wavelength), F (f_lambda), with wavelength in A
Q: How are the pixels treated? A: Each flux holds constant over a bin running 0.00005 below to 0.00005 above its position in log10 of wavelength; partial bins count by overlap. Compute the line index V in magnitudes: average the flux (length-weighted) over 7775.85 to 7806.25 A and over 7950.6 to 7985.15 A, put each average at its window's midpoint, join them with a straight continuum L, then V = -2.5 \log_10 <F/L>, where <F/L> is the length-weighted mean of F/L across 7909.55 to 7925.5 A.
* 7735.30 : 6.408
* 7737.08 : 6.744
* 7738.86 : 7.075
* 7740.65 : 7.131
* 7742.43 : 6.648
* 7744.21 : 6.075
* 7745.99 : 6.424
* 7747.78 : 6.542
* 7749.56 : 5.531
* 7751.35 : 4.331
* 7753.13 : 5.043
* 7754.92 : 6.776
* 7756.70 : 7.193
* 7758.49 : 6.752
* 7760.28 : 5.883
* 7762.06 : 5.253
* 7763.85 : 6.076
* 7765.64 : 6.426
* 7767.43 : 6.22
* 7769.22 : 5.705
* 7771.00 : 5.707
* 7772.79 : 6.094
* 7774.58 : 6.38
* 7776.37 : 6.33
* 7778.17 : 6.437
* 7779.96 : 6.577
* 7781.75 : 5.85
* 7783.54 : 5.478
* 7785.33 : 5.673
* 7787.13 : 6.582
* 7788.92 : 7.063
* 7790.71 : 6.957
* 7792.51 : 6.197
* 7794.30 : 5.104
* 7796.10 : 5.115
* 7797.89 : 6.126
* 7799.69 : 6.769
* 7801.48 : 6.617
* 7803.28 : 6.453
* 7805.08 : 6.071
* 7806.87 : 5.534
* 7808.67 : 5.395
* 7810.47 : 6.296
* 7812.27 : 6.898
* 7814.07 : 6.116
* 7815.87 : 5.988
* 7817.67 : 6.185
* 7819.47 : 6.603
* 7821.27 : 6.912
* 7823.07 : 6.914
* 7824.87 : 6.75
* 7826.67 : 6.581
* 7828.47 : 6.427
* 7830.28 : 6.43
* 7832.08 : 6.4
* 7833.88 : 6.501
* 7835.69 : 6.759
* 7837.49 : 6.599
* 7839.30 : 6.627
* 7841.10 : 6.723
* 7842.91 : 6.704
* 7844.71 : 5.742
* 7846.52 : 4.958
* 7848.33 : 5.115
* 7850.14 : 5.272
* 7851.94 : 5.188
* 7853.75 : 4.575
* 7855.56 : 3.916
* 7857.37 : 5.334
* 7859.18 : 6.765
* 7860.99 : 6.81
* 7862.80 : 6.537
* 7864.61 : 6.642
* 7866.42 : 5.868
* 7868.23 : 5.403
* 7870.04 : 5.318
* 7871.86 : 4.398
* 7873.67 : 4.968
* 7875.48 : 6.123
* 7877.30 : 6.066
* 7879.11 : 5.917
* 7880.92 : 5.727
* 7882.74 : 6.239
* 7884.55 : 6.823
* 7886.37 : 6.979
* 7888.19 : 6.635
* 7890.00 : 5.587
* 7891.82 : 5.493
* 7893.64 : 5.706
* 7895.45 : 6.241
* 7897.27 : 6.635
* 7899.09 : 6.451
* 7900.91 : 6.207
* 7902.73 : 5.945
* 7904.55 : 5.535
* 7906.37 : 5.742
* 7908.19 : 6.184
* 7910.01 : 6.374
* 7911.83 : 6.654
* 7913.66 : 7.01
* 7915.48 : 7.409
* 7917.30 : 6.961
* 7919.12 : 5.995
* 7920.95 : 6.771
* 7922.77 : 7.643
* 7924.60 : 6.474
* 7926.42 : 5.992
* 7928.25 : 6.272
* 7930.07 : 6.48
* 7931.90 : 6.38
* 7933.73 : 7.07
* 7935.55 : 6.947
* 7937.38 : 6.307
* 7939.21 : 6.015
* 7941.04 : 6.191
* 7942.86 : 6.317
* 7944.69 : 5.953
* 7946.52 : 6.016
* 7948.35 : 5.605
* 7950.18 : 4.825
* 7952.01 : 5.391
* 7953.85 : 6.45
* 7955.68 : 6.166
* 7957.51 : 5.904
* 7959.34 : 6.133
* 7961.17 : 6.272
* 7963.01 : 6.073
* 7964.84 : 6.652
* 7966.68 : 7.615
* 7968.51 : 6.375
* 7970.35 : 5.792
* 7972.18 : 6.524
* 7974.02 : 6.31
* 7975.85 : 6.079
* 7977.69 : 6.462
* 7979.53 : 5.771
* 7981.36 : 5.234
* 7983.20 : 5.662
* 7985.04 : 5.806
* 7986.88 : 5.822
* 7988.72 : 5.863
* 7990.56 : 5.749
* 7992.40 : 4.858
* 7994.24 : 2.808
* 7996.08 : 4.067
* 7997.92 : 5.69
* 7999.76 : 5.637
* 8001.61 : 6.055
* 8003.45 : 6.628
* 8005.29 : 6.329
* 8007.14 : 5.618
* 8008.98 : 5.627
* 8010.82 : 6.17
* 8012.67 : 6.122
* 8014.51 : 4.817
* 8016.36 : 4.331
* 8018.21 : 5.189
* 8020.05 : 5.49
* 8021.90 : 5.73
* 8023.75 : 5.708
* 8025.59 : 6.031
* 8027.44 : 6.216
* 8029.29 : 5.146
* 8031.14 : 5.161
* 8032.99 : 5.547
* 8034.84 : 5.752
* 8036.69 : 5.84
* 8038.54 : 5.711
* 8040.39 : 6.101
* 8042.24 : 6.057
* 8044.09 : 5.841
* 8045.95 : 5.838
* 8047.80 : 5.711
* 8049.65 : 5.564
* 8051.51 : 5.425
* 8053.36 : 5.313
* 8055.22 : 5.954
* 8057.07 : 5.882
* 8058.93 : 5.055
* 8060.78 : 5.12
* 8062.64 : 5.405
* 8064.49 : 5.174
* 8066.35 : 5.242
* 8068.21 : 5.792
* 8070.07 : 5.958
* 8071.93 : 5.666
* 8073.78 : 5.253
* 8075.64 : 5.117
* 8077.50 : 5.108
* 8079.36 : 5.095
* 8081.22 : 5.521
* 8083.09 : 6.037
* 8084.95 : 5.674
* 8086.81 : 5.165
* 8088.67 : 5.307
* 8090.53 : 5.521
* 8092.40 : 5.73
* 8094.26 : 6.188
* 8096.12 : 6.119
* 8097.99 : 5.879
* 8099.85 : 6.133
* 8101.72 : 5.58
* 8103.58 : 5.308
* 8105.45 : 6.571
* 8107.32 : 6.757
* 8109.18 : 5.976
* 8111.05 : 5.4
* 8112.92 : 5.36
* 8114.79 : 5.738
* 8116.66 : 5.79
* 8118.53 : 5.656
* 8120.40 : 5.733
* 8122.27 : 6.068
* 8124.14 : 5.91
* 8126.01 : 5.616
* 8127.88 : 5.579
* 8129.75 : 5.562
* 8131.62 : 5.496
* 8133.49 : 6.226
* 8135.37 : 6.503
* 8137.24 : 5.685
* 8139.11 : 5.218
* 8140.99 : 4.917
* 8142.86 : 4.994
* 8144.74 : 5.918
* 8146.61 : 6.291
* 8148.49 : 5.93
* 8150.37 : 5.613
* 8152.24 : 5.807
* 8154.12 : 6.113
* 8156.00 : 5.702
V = -0.11 mag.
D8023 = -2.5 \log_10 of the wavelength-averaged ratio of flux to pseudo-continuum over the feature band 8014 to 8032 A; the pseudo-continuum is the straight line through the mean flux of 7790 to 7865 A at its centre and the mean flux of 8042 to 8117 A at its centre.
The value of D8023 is 0.07 mag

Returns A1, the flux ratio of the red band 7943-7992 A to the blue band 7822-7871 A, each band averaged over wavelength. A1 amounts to 1.0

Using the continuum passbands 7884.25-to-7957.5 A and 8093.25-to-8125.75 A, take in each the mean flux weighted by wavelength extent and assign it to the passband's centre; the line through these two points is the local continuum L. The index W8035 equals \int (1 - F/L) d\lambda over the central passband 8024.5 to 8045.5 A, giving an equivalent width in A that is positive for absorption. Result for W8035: 0.97 A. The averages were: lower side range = 6.29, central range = 5.77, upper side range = 5.89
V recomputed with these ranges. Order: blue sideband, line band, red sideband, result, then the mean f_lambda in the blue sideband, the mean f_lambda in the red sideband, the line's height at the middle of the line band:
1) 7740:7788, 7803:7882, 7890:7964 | 0.03 mag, 6.11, 6.25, 6.18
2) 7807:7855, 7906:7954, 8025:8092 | -0.08 mag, 6.15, 5.56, 5.9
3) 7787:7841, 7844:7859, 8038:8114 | 0.23 mag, 6.37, 5.65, 6.27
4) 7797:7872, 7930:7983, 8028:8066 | -0.07 mag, 6.09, 5.58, 5.8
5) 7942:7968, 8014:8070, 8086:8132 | 0.07 mag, 6.1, 5.77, 5.91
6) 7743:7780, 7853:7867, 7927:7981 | 0.06 mag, 6.08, 6.21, 6.14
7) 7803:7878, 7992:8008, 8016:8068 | 0.07 mag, 6.02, 5.57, 5.66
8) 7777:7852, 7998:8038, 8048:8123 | 0.02 mag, 6.22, 5.63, 5.78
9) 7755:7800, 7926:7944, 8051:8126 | -0.09 mag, 6.16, 5.64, 5.9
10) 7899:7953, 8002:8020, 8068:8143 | 0.07 mag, 6.3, 5.69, 6.01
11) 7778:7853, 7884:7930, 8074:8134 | -0.06 mag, 6.2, 5.71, 6.04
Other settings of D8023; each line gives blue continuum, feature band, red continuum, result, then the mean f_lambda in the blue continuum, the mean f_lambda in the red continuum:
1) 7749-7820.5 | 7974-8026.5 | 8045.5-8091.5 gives 0.01 mag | 6.1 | 5.47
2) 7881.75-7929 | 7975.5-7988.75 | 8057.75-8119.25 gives 0.04 mag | 6.38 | 5.62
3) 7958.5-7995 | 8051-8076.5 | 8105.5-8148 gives 0.07 mag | 5.9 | 5.76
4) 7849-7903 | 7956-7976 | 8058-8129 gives -0.10 mag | 5.86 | 5.64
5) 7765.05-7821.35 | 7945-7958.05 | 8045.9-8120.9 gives 0.02 mag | 6.17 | 5.63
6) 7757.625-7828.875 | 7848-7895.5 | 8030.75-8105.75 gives 0.05 mag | 6.21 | 5.62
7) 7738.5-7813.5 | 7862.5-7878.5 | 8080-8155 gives 0.07 mag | 6.15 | 5.76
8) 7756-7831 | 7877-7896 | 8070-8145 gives -0.01 mag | 6.24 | 5.68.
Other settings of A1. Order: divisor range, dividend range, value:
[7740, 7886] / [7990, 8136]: 0.92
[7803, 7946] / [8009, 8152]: 0.91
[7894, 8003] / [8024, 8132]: 0.93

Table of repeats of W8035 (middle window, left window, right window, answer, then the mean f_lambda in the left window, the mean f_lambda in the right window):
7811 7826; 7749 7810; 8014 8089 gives -1.41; 6.05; 5.52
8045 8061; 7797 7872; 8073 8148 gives 0.61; 6.09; 5.69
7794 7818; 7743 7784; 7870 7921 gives 0.07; 6.06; 6.14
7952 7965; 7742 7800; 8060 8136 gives -0.66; 6.09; 5.68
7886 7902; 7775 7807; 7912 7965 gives 0.26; 6.18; 6.33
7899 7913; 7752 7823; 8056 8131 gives -0.38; 6.18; 5.64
